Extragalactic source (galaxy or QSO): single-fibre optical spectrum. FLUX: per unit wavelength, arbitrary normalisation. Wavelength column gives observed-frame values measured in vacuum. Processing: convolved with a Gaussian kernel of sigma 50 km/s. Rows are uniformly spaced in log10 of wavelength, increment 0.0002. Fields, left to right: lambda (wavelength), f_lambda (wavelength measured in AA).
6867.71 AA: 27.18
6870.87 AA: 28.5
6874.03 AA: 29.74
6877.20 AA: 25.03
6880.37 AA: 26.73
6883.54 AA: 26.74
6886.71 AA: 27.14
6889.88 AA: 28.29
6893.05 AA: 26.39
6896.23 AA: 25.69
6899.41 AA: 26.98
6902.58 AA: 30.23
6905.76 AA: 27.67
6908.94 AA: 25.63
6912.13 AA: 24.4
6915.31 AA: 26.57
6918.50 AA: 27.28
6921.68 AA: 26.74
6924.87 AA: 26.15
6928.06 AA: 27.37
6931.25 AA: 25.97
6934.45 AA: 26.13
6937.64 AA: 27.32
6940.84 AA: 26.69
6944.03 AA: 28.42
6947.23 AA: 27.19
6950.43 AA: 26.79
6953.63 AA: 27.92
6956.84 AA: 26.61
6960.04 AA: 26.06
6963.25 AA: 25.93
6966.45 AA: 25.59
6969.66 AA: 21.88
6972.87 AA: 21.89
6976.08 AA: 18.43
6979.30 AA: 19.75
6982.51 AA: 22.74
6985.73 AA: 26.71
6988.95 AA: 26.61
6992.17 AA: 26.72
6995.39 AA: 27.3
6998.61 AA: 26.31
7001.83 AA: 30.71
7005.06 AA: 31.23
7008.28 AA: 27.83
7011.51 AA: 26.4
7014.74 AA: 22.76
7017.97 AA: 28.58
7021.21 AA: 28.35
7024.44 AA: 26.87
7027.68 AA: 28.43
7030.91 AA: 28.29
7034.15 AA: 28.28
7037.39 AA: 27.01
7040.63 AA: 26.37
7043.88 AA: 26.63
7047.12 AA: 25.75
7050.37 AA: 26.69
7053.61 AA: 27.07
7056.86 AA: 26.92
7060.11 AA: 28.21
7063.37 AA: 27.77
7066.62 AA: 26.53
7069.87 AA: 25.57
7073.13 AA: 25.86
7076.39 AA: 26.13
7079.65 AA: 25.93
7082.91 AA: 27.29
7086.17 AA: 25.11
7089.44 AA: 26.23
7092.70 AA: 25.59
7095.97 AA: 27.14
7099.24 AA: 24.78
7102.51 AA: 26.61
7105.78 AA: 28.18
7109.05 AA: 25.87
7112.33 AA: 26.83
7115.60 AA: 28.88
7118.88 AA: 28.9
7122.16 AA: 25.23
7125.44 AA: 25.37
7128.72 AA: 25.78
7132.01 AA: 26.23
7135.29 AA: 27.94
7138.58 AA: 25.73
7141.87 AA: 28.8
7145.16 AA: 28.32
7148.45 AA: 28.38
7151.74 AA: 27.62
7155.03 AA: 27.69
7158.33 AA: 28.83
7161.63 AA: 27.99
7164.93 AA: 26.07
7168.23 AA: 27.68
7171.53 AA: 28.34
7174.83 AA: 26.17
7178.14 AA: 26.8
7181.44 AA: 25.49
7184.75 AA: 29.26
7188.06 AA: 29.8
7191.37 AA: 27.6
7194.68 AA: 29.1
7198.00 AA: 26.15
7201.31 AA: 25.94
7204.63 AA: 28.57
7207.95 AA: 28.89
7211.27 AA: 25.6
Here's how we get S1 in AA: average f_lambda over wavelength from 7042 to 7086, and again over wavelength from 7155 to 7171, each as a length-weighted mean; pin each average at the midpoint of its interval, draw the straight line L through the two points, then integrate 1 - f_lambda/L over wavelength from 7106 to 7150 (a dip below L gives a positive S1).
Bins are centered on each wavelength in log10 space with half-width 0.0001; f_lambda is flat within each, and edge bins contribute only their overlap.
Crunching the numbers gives 0.27 AA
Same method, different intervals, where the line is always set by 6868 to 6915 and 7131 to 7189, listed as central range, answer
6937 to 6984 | 4.1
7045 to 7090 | 1.5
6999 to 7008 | -0.8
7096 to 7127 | 0.8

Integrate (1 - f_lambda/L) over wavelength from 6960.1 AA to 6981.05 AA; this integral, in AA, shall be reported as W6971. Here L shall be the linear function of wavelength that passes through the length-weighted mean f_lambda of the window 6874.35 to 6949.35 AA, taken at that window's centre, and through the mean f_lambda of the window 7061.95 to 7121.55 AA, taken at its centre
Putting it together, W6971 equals 3.3 AA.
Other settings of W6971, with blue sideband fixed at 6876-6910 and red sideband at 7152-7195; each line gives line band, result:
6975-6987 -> 2.3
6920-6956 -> 0.2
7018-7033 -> -0.4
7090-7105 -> 0.7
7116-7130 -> 0.5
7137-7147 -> 0.0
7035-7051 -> 0.5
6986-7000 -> 0.3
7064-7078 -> 0.7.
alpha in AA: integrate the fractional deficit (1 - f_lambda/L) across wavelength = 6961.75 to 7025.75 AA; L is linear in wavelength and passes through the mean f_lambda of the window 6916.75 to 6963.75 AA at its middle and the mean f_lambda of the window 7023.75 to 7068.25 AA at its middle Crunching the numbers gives 3.3 AA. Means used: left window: 26.9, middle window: 25.6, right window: 27.2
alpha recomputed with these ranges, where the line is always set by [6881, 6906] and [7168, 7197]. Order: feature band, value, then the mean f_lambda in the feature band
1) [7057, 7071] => 0.3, 27.1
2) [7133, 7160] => -0.1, 27.9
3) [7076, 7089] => 0.7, 26.1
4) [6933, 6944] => 0.2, 27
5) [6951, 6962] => 0.2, 26.8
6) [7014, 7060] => 0.7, 27.1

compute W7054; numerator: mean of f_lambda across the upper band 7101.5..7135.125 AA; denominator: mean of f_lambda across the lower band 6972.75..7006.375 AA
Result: 1.06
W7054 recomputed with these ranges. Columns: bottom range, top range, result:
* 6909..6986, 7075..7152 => 1.05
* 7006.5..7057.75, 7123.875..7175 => 1.01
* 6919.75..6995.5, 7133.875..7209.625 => 1.09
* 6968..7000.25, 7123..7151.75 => 1.13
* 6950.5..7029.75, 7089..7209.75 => 1.05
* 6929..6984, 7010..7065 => 1.08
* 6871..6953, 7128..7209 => 1.02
